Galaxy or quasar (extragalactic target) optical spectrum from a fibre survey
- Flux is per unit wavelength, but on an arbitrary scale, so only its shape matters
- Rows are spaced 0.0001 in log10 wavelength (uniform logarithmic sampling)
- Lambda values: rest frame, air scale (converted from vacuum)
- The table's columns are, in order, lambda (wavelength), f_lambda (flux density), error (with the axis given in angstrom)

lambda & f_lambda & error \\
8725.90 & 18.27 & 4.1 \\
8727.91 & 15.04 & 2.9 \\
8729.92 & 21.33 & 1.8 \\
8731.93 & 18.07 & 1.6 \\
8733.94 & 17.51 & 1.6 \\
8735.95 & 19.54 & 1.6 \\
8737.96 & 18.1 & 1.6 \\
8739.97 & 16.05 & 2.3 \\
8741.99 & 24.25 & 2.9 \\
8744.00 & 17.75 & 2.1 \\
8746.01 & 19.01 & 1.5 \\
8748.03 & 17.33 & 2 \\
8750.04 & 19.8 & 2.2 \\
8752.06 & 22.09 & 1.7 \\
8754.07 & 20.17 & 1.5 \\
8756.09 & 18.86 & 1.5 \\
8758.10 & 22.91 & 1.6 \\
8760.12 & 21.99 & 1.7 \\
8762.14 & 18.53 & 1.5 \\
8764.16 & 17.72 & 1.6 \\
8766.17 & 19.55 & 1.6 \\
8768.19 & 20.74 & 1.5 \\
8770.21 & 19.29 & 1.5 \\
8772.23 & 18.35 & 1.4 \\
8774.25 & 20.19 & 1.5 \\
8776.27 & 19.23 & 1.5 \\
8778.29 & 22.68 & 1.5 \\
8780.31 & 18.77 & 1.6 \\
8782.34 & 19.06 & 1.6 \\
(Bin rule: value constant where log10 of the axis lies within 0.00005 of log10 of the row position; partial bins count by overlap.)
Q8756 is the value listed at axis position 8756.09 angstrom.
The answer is 18.86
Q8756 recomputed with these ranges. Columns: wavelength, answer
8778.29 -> 22.68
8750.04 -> 19.8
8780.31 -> 18.77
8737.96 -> 18.1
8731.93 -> 18.07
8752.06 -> 22.09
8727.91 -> 15.04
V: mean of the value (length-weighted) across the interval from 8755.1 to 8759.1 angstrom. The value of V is 20.9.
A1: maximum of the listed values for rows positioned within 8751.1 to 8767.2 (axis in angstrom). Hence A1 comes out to 22.91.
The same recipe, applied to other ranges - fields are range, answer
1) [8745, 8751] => 19.8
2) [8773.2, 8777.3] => 20.19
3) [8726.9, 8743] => 24.25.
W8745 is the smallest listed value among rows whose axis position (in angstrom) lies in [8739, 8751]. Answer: 16.05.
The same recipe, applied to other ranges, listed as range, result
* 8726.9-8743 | 15.04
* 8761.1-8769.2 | 17.72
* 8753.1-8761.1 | 18.86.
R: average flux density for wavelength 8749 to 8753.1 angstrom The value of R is 20.9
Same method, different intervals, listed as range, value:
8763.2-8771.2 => 19.3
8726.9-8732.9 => 18.1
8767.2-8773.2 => 19.5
